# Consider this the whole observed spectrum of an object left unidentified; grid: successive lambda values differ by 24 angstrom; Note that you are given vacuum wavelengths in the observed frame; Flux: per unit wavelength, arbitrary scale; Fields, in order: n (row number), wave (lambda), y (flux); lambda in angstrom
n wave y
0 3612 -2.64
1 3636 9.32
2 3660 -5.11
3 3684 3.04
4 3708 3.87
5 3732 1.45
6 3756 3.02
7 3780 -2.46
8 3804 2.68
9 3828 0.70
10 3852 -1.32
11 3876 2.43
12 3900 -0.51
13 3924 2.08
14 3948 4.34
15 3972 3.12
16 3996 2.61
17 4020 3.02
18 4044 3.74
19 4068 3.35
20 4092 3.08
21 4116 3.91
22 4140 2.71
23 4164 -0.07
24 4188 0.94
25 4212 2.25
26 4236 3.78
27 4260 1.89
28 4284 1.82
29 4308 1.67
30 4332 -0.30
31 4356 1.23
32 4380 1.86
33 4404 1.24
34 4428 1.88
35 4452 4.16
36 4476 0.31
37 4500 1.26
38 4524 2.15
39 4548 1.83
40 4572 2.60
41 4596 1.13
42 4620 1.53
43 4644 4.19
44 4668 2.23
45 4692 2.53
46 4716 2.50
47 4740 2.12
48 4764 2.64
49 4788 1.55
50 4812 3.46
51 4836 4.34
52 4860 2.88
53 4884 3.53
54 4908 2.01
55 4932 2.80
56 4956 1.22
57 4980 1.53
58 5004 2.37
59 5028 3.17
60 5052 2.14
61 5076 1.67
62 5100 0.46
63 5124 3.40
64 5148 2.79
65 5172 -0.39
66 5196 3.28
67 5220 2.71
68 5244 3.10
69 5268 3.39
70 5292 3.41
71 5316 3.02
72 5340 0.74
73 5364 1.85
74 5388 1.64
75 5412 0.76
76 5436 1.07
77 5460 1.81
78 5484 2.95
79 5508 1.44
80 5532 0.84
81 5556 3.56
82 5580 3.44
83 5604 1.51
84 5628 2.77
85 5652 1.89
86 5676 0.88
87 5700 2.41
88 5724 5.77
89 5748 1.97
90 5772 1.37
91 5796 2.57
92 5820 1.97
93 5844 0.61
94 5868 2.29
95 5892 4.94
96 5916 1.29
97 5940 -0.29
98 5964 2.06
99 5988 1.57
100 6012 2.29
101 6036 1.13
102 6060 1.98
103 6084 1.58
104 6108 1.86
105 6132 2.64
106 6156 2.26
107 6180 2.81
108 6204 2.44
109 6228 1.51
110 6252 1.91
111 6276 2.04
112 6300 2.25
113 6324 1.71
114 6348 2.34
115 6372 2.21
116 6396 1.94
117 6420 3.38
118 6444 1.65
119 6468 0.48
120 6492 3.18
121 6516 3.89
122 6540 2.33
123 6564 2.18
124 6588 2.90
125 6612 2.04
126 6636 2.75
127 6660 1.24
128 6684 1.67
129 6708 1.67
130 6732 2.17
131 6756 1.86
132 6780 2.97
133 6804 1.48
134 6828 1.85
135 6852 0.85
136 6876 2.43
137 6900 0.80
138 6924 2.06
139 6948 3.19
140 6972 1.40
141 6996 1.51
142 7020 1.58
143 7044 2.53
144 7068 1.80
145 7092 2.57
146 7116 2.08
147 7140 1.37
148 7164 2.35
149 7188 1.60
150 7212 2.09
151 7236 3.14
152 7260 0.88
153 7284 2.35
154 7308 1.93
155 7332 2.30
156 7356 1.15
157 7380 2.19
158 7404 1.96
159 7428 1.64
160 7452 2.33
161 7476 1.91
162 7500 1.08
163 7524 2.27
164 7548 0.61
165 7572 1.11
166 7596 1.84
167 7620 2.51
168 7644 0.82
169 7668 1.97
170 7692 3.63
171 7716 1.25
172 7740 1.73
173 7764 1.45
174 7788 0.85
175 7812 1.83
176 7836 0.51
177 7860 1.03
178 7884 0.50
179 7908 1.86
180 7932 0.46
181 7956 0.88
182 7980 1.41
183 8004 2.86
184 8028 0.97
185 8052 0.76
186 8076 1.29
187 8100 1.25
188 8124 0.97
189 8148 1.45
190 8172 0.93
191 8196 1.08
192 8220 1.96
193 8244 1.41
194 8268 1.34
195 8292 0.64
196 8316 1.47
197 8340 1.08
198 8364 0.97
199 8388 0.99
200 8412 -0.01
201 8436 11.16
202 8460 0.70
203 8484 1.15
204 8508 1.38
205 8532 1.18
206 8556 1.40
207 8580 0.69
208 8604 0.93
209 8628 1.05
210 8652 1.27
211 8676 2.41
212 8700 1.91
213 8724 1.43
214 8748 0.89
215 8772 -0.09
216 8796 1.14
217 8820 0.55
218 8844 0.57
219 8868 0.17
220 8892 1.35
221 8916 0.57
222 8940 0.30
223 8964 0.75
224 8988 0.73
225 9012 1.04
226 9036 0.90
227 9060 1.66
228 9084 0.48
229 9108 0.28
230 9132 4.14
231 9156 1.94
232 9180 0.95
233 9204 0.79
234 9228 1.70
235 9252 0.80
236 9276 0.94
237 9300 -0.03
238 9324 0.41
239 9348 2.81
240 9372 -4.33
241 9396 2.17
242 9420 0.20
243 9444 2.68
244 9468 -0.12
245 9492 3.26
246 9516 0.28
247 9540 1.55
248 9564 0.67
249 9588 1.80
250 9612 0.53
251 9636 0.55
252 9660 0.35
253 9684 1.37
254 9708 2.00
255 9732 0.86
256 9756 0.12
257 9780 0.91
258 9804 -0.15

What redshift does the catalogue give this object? 1.45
